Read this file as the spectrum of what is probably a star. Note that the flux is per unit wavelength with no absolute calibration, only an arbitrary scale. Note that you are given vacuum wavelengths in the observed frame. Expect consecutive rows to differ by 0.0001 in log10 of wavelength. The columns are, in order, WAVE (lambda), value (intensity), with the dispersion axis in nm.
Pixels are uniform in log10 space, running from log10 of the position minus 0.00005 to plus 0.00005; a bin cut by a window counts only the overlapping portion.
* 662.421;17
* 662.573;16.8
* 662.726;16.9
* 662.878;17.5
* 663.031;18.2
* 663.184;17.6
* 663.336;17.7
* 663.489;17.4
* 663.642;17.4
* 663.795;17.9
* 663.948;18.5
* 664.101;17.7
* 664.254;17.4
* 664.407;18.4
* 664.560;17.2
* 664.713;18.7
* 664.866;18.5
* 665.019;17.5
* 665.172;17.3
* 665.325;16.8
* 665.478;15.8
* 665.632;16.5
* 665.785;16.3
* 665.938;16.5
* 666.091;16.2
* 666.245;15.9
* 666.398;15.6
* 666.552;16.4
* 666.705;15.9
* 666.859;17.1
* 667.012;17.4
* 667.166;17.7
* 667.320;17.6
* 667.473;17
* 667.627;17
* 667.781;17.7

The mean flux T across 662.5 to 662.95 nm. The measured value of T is 17.1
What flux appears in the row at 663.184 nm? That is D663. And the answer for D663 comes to 17.6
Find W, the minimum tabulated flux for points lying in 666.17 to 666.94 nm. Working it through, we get 15.6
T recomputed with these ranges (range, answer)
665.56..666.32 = 16.3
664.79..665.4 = 17.5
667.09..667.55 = 17.4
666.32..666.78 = 16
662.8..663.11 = 17.8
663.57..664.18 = 17.9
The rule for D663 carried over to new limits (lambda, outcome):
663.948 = 18.5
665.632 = 16.5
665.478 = 15.8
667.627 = 17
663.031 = 18.2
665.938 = 16.5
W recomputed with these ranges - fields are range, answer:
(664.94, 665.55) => 15.8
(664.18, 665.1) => 17.2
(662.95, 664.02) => 17.4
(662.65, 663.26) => 16.9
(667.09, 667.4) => 17.6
